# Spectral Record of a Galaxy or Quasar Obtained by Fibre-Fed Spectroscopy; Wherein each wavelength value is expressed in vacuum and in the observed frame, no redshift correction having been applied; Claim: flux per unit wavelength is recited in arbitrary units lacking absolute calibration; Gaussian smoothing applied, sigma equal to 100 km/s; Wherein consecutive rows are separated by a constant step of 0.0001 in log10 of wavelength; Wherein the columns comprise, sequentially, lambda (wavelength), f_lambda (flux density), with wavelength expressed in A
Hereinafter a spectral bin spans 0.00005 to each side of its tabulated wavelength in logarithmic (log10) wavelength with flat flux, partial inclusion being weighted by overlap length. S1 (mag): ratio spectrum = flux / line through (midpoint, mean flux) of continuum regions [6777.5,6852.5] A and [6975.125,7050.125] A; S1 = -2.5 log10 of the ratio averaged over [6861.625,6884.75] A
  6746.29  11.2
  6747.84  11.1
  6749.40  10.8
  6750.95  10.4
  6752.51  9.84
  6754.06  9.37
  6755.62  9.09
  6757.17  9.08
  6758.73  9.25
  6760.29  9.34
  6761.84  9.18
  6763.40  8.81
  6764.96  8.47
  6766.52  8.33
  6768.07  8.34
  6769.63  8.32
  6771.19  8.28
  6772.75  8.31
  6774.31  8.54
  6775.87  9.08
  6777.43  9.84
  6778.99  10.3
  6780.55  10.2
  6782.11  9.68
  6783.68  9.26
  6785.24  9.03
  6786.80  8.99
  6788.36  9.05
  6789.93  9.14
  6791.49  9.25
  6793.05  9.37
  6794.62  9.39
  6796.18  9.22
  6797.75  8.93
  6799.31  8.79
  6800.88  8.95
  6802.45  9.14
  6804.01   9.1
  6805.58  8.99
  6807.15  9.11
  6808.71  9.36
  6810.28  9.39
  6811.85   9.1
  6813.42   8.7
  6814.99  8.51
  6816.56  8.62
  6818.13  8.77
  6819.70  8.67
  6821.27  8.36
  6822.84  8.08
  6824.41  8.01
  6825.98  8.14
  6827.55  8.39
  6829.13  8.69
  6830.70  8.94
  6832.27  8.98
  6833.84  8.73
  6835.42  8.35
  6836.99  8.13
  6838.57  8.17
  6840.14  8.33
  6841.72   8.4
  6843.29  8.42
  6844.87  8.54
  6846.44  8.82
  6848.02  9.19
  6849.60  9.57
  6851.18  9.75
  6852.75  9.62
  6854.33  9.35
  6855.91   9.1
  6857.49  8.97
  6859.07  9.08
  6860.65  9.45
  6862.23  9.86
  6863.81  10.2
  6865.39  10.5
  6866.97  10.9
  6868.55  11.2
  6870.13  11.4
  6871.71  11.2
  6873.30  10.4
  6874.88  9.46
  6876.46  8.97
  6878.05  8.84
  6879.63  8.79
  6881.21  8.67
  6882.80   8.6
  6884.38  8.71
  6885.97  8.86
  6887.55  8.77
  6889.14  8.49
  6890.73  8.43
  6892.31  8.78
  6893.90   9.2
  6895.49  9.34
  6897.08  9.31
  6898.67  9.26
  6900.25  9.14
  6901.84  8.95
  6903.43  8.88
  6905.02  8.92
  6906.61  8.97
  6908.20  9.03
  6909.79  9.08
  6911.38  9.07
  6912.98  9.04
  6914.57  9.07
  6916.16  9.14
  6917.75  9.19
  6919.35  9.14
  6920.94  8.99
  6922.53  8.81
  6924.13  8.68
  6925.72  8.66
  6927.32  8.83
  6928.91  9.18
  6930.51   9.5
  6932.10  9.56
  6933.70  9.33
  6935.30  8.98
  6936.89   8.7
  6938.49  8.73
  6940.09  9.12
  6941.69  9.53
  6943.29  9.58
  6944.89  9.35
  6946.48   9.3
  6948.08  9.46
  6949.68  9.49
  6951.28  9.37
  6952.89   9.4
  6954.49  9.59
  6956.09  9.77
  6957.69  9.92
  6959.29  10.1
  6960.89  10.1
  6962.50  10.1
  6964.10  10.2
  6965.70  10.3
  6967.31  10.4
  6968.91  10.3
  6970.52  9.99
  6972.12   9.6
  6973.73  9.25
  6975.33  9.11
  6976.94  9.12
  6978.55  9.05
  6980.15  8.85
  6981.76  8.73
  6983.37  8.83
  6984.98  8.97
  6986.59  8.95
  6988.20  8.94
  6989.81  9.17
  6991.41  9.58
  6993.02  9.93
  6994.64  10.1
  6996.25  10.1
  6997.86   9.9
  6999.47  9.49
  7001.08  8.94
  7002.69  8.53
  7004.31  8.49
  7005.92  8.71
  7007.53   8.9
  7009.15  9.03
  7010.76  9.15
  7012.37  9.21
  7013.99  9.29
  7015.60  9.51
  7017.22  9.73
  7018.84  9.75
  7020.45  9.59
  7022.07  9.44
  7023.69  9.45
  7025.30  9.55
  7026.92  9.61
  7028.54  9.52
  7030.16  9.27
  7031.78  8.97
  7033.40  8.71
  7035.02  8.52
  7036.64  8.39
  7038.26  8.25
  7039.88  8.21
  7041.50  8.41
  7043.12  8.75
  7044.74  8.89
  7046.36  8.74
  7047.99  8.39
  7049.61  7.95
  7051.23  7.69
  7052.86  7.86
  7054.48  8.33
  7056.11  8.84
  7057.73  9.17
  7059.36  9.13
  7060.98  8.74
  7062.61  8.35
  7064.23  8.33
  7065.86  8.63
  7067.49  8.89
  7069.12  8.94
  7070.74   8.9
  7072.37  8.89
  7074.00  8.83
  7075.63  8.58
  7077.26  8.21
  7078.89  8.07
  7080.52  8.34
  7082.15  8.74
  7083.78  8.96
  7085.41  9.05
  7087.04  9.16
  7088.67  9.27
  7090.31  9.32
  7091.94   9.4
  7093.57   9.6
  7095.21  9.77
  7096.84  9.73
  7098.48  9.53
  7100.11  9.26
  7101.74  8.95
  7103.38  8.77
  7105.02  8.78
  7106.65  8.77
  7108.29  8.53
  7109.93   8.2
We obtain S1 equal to -0.10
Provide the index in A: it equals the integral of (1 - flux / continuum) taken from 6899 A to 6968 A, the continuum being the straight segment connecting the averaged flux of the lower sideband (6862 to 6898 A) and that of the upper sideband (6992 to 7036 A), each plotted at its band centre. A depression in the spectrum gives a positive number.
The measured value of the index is 0.8 A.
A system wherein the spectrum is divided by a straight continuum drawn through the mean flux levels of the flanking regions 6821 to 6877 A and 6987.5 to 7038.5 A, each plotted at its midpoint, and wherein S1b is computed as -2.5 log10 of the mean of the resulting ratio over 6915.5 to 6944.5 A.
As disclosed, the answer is 0.02 mag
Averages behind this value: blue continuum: 9.22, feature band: 9.09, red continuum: 9.25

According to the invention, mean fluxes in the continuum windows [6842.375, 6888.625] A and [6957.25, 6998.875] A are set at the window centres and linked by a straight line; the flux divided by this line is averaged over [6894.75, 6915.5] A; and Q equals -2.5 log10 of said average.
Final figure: 0.05 mag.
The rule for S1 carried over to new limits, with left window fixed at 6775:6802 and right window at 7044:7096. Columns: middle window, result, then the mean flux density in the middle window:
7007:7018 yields -0.05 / 9.27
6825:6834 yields 0.07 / 8.63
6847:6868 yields -0.06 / 9.66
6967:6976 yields -0.09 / 9.76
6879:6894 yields 0.05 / 8.71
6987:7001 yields -0.08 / 9.6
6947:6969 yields -0.10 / 9.87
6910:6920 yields 0.00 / 9.1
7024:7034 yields -0.06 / 9.29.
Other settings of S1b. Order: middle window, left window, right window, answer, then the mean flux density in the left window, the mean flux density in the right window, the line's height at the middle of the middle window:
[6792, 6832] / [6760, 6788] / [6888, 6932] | 0.022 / 9.01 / 9.01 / 9.01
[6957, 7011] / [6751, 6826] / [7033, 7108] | -0.072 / 9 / 8.76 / 8.83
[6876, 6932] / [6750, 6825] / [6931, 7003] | 0.043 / 9.03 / 9.47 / 9.32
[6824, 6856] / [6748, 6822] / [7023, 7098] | 0.038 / 9.12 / 8.81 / 9.06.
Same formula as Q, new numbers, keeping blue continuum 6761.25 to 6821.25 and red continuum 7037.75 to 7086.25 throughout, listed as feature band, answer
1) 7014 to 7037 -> -0.08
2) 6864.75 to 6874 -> -0.23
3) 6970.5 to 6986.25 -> -0.05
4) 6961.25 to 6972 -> -0.17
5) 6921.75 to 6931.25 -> -0.02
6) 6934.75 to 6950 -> -0.06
